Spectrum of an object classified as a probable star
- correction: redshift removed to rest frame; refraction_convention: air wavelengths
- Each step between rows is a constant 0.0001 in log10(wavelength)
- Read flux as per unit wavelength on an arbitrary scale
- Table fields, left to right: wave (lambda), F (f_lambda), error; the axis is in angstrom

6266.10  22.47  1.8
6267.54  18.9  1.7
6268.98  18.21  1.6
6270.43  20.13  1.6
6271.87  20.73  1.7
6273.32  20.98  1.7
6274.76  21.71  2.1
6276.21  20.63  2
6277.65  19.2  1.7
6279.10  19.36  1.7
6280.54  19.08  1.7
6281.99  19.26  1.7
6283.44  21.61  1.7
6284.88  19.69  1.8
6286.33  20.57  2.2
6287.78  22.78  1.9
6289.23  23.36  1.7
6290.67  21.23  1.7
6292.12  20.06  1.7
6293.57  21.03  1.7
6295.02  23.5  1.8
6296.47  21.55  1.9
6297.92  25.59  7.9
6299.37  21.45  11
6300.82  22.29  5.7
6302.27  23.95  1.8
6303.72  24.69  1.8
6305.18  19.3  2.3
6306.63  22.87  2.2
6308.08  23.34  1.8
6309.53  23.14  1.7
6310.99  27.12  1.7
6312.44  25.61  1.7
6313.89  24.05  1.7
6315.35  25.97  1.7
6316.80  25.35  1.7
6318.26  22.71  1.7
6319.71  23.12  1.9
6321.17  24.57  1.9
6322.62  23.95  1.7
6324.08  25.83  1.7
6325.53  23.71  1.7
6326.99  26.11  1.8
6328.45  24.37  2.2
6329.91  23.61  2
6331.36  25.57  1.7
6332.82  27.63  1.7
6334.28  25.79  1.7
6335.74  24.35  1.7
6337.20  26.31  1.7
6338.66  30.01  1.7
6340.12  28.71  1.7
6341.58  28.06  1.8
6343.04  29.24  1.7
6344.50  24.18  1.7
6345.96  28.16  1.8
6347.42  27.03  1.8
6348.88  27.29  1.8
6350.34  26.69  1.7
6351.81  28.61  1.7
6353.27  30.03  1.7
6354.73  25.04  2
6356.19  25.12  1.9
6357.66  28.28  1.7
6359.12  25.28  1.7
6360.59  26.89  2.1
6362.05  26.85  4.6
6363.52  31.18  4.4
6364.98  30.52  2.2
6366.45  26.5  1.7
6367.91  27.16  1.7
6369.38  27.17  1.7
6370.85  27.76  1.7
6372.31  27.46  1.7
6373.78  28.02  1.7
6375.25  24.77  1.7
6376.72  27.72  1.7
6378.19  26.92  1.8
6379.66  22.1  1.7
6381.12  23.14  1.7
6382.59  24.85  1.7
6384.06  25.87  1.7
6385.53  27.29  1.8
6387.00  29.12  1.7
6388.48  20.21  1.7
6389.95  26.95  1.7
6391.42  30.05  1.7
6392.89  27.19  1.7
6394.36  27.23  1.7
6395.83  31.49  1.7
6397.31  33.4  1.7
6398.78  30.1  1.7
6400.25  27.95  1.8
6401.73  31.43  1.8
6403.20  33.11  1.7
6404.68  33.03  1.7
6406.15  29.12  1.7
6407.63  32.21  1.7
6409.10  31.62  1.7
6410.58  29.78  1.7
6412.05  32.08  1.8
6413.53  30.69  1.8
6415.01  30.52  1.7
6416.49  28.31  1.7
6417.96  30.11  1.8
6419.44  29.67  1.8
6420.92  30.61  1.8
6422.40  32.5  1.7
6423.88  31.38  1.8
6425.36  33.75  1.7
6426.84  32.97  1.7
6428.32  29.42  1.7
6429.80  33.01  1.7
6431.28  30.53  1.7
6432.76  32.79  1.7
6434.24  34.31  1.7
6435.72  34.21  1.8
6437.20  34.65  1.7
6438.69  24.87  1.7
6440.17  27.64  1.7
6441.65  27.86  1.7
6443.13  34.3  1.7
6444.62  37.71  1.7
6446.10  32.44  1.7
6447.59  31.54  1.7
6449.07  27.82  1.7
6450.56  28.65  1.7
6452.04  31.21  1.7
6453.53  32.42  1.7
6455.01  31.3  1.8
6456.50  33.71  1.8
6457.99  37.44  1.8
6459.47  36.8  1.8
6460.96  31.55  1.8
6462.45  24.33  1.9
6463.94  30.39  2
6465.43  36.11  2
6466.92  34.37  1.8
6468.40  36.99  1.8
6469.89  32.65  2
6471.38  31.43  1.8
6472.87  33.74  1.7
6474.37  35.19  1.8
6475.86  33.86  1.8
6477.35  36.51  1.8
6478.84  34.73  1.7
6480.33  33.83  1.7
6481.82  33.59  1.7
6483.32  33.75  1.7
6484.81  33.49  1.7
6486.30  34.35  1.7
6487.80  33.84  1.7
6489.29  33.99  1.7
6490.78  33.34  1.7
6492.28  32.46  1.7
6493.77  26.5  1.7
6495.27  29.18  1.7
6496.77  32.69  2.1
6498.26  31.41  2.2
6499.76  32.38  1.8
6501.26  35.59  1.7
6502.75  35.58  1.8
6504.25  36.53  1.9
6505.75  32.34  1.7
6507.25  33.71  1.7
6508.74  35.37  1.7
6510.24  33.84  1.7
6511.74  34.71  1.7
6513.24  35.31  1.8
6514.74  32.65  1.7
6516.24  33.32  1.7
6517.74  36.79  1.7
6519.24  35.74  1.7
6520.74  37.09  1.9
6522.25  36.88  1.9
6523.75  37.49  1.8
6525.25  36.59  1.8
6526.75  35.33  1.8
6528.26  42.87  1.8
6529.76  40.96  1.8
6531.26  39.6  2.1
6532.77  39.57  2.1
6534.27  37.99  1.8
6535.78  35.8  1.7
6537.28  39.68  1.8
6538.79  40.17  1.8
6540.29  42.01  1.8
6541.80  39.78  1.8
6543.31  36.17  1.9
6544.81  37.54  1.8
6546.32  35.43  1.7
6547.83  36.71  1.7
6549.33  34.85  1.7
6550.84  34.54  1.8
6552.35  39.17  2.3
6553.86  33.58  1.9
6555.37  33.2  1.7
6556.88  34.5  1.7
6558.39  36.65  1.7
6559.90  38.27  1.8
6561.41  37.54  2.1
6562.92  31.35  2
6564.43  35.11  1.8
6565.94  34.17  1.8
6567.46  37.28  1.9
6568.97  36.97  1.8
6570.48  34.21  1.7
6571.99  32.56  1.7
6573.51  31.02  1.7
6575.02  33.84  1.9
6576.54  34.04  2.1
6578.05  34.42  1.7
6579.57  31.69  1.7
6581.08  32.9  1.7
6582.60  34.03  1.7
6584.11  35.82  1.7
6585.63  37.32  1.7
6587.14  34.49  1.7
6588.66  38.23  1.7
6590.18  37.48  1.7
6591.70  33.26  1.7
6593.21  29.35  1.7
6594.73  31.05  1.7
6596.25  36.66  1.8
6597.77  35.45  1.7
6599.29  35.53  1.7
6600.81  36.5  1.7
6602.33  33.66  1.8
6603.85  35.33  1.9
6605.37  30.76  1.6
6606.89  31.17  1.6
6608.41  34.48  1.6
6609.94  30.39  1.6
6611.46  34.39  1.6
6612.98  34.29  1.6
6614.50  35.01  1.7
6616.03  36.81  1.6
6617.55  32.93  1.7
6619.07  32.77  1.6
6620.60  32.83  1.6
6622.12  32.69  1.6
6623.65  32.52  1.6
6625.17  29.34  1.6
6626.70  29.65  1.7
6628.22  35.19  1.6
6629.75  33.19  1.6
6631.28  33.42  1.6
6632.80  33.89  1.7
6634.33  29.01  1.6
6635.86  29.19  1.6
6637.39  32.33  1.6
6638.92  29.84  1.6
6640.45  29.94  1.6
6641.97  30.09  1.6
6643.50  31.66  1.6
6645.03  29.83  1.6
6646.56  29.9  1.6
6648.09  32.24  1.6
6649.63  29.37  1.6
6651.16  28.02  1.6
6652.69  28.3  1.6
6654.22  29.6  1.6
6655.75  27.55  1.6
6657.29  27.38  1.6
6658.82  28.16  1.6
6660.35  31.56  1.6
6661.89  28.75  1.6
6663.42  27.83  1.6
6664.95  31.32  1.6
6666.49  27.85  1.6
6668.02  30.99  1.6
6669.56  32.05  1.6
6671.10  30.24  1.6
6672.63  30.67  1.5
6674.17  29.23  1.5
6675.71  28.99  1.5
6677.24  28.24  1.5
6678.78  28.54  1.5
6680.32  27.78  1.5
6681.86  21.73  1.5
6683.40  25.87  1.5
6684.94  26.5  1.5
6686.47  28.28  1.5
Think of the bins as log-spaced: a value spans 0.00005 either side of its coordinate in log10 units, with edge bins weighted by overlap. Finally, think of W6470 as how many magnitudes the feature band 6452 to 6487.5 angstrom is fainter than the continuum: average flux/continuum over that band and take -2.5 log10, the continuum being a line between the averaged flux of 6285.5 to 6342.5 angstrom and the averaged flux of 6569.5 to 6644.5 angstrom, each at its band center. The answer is -0.16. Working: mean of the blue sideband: 24.2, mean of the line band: 33.5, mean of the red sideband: 33.2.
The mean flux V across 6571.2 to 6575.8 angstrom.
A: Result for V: 32.5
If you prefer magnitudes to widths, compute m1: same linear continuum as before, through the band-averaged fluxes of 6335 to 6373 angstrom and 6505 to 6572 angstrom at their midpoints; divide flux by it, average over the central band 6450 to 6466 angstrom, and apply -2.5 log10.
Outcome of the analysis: 0.01 mag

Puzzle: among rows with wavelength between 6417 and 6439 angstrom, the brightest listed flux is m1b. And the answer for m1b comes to 34.65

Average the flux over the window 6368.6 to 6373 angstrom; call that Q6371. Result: 27.5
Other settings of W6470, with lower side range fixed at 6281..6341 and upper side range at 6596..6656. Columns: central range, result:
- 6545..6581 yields -0.15 mag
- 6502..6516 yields -0.18 mag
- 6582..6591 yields -0.17 mag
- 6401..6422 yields -0.17 mag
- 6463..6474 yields -0.20 mag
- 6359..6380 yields -0.08 mag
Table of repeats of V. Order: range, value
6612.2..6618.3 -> 34.8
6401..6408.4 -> 31.8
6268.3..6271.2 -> 19.2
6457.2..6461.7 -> 35.3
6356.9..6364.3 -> 27.7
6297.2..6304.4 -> 23.6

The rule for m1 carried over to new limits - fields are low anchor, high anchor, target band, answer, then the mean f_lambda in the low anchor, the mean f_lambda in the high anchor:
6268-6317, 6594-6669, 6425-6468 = -0.21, 22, 31.6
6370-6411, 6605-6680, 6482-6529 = -0.17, 28.2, 30.9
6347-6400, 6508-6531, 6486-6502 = 0.08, 27.3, 36.4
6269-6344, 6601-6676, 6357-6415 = -0.12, 23.4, 31.2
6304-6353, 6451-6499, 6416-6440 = -0.03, 25.6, 33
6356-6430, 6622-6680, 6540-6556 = -0.23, 28.8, 30.2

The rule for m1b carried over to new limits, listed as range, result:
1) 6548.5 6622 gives 39.17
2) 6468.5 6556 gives 42.87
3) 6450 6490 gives 37.44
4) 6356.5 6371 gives 31.18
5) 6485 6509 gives 36.53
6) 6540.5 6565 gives 39.78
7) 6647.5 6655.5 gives 32.24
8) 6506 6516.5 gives 35.37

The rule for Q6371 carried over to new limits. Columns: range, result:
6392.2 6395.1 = 27.3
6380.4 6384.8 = 24.6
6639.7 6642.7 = 30.1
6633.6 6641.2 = 30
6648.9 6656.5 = 28.6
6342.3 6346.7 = 27.2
